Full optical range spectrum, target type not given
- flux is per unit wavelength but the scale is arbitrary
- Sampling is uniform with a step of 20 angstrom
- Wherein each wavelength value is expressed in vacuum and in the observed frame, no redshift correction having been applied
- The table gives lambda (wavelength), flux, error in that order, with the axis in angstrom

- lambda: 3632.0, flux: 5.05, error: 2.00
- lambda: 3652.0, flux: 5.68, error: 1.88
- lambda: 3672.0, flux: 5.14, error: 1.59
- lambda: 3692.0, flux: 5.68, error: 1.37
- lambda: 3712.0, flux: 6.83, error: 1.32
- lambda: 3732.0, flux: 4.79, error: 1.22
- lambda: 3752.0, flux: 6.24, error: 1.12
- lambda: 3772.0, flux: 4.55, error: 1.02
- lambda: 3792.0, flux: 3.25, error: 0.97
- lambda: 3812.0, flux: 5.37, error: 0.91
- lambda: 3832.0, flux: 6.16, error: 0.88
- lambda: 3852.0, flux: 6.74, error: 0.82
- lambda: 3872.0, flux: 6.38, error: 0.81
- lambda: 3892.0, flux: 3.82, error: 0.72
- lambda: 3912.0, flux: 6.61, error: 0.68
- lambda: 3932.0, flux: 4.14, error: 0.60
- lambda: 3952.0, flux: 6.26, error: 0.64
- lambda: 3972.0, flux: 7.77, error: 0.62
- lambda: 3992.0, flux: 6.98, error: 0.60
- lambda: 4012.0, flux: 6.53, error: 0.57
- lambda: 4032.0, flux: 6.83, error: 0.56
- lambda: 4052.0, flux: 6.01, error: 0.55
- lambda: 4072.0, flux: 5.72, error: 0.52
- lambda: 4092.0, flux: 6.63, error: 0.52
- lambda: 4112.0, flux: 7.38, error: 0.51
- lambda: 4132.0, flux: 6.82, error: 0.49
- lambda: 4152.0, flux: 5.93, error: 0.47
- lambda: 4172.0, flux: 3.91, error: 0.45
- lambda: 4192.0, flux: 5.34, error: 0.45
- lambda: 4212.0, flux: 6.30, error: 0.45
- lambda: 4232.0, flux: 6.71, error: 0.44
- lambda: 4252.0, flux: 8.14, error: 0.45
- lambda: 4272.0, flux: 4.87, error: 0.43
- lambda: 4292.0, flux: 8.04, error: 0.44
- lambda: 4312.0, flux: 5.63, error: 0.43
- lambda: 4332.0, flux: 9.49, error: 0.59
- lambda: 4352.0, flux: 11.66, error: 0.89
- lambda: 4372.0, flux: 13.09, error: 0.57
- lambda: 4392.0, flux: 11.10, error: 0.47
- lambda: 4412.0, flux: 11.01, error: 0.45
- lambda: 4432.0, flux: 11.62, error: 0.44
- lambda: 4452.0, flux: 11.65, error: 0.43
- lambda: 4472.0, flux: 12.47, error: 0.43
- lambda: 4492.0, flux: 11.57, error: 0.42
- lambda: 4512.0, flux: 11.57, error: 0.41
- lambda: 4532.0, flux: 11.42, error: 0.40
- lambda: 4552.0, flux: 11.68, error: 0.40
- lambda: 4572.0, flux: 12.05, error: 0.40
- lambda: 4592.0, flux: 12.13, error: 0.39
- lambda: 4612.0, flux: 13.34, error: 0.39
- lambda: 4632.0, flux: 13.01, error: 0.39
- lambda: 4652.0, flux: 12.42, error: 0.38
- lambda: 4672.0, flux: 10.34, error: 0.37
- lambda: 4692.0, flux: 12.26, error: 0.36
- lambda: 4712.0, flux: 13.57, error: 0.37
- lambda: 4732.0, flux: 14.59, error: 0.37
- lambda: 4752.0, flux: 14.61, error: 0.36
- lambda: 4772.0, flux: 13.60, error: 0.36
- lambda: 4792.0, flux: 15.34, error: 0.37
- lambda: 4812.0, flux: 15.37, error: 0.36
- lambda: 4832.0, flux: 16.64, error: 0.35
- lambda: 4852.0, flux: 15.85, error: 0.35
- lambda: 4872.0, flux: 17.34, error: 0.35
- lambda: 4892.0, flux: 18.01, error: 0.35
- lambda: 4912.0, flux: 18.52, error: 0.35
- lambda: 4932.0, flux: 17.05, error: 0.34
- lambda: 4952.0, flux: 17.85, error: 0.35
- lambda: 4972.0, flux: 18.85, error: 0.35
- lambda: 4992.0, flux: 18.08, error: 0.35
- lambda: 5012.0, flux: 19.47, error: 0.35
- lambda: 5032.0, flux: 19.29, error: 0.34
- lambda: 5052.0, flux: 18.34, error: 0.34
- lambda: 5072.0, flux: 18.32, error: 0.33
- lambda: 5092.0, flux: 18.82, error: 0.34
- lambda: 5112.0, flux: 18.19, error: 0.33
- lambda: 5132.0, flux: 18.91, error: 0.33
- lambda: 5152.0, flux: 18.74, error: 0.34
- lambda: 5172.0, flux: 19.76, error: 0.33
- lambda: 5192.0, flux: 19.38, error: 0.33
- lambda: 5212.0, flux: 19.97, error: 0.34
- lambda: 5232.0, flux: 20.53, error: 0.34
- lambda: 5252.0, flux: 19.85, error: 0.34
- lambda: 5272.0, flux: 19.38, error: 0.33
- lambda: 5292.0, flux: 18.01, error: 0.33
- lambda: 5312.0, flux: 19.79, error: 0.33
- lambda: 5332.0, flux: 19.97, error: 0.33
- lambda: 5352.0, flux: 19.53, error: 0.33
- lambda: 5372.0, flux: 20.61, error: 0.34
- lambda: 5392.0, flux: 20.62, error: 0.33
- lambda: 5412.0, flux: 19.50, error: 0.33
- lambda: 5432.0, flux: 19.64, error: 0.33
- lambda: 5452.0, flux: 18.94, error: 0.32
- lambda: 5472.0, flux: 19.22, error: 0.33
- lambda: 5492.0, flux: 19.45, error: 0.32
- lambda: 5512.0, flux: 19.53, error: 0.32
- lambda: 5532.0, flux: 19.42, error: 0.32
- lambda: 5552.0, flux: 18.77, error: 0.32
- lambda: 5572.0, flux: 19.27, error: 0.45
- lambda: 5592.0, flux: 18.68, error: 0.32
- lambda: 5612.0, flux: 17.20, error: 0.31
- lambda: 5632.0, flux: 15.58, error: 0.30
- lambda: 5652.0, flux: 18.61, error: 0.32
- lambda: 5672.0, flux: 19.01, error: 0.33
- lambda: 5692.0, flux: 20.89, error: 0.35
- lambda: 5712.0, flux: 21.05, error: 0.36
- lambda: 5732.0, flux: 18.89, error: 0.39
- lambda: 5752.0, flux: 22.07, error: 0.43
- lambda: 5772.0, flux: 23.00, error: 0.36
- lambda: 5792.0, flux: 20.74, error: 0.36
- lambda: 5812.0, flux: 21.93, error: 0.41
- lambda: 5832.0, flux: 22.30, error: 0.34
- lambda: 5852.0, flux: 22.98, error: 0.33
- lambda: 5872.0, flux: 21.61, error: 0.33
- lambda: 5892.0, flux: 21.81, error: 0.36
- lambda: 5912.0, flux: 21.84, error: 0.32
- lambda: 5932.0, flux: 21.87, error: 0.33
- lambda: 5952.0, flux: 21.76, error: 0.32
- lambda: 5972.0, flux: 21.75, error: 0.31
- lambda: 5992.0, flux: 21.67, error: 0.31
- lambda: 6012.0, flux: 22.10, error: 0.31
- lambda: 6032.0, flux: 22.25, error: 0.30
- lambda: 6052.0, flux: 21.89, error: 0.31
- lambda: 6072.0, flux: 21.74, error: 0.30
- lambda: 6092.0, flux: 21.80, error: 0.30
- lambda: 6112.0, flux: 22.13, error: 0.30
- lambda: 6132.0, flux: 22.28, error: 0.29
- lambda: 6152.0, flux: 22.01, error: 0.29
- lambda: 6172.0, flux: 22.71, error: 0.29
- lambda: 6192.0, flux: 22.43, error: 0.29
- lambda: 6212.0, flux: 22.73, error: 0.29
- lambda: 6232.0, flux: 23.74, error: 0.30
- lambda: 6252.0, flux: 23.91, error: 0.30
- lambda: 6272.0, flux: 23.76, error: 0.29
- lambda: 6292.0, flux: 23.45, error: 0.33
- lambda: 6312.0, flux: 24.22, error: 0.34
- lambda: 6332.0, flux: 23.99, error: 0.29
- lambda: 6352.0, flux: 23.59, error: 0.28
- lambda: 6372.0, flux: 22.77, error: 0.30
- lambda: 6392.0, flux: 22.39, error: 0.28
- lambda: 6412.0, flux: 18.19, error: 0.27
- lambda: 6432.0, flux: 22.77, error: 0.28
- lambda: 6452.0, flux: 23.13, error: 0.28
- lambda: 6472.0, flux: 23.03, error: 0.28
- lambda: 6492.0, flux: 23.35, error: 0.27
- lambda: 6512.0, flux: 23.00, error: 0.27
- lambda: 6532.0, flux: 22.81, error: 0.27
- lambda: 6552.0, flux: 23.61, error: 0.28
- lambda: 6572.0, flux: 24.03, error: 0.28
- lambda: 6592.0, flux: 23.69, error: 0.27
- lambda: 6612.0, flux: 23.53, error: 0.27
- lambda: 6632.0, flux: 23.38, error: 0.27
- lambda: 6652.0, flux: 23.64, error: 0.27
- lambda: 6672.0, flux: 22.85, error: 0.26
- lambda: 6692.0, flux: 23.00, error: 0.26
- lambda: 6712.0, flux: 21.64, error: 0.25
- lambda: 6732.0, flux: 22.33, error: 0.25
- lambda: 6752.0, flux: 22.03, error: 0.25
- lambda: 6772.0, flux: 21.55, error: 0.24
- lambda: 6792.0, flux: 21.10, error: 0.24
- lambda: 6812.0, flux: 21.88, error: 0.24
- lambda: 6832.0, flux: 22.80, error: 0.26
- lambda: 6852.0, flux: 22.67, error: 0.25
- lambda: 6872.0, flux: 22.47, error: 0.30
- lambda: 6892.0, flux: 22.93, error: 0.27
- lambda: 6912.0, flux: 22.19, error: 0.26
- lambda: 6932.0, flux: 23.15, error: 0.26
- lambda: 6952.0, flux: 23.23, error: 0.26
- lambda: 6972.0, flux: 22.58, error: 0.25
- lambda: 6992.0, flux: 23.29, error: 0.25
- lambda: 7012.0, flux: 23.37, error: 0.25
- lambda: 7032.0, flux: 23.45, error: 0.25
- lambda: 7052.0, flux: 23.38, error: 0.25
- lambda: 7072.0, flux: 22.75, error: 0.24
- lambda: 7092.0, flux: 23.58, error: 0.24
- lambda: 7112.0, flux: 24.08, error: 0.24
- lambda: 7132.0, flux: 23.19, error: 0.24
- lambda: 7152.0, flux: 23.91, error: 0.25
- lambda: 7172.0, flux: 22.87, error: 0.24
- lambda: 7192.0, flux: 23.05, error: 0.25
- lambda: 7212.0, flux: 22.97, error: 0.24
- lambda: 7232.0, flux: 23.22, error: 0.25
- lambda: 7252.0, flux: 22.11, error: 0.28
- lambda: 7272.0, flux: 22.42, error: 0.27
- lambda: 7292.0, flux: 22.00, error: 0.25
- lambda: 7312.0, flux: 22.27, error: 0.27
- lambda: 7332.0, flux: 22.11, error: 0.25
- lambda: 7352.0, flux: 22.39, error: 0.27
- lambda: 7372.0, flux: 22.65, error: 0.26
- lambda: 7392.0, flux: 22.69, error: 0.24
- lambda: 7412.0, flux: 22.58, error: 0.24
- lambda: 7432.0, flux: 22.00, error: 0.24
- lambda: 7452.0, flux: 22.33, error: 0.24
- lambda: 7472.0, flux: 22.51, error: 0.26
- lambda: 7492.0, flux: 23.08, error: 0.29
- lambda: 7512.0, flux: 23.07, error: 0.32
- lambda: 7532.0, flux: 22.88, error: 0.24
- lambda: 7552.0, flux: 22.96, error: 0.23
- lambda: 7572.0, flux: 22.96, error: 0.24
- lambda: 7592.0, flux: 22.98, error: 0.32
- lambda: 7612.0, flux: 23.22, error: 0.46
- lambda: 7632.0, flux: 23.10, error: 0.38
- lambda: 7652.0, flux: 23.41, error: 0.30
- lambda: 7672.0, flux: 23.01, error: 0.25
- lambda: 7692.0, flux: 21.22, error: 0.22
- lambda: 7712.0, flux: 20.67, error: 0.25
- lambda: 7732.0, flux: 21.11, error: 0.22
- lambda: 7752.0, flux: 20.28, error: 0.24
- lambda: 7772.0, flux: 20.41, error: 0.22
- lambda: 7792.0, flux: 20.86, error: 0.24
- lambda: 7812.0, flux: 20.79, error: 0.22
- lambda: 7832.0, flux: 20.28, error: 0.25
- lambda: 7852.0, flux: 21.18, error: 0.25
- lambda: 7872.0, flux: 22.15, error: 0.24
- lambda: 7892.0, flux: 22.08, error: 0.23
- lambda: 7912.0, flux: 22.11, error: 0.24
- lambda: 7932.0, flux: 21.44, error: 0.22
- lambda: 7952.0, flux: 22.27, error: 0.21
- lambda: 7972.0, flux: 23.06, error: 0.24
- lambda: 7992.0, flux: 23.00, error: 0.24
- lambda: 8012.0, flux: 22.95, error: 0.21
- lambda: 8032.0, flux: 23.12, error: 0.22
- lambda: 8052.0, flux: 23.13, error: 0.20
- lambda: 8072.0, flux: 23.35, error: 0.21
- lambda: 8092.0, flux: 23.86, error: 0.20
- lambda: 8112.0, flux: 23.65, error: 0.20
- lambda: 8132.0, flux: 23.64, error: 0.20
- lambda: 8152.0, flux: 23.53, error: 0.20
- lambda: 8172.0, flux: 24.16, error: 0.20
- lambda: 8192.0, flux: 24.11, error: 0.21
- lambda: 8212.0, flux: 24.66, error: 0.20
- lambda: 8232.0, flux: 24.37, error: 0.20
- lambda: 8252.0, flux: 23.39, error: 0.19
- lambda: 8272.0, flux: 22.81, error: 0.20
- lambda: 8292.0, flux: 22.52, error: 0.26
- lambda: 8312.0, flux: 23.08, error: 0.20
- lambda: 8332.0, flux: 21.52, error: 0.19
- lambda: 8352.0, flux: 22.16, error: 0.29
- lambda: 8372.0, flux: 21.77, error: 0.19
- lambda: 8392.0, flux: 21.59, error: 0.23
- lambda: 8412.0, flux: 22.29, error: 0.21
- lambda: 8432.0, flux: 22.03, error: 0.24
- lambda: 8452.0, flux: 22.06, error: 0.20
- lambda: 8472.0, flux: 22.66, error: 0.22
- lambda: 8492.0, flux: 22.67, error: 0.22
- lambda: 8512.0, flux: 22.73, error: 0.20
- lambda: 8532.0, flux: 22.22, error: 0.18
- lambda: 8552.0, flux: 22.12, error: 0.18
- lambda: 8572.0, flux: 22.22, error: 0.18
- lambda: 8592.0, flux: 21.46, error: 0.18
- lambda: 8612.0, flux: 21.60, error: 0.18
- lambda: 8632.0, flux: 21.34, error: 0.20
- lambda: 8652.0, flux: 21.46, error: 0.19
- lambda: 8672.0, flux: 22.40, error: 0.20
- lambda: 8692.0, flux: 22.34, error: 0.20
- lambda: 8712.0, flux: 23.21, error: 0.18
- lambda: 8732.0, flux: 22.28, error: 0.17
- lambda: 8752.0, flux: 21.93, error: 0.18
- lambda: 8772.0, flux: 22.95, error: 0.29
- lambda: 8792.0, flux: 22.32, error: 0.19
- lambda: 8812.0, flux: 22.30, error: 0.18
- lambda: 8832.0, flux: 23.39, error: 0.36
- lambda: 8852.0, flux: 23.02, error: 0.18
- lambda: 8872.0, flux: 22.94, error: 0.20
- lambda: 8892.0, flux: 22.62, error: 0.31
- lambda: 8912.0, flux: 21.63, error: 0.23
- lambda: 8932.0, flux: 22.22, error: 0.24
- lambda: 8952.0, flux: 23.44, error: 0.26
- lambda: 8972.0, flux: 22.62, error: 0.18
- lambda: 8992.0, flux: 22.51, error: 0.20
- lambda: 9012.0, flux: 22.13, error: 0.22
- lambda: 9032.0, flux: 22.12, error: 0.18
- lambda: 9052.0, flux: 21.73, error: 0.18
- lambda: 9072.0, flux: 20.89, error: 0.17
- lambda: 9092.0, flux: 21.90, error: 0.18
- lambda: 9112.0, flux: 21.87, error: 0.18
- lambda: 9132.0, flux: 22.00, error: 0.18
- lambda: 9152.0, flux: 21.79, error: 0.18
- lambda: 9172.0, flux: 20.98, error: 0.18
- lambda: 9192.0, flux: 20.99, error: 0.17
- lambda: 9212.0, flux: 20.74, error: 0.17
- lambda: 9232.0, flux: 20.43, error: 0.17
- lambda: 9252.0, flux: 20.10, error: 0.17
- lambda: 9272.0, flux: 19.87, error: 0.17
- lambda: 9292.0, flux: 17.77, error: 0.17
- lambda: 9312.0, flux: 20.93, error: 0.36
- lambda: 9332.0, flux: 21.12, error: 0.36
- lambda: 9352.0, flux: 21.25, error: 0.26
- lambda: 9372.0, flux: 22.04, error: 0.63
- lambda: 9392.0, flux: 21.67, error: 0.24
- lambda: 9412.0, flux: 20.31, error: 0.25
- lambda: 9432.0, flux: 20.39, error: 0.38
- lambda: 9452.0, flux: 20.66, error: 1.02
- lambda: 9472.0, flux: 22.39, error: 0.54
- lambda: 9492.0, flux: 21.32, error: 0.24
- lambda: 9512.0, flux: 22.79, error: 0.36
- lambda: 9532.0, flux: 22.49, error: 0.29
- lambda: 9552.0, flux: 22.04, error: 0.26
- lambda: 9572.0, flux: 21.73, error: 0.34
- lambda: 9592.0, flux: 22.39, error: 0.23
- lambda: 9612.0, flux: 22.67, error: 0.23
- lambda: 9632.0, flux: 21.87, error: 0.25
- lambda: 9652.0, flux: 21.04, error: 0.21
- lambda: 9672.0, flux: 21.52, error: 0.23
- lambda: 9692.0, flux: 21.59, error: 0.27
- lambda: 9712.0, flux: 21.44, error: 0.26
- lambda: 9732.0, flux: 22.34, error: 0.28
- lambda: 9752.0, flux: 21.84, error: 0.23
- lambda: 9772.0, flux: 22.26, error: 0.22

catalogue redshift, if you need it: 0.09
